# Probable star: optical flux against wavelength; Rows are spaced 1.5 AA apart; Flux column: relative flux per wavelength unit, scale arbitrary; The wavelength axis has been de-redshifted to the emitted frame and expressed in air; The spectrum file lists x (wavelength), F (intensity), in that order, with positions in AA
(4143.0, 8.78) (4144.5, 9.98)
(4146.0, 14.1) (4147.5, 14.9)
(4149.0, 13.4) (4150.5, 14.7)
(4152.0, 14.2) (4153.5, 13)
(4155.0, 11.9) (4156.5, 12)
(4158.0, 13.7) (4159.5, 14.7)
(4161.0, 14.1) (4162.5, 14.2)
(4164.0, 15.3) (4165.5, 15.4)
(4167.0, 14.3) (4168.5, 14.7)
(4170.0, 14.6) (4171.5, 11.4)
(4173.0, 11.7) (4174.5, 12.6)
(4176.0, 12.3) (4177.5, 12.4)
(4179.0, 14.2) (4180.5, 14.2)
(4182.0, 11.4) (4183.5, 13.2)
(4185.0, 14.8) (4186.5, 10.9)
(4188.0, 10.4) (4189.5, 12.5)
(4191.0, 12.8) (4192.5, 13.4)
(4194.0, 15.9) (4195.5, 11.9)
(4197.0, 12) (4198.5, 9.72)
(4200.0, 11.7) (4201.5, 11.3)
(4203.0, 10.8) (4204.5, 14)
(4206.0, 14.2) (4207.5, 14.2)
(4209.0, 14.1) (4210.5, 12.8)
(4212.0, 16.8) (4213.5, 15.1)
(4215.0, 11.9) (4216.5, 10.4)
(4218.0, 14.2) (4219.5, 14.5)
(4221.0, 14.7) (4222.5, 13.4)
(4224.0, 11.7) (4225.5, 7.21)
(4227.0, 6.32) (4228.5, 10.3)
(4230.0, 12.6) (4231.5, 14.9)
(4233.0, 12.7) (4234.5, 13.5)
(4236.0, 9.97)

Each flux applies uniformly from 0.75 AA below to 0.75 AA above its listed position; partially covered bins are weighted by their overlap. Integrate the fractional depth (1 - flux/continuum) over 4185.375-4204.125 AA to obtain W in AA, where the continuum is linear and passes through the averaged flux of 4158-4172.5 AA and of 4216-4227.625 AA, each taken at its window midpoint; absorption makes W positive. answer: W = 1.2 AA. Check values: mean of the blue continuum 14.2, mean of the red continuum 11.6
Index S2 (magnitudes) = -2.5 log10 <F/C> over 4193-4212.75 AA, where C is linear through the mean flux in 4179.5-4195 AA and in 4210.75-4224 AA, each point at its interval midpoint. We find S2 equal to 0.03 mag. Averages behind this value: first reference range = 13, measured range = 13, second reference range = 13.7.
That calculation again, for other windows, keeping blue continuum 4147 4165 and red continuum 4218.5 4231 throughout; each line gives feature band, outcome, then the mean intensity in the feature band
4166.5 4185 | 0.00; 13.1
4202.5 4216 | -0.15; 13.8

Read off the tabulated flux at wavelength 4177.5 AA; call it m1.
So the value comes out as 12.4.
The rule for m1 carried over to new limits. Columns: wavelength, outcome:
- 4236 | 9.97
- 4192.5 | 13.4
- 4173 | 11.7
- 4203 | 10.8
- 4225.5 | 7.21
